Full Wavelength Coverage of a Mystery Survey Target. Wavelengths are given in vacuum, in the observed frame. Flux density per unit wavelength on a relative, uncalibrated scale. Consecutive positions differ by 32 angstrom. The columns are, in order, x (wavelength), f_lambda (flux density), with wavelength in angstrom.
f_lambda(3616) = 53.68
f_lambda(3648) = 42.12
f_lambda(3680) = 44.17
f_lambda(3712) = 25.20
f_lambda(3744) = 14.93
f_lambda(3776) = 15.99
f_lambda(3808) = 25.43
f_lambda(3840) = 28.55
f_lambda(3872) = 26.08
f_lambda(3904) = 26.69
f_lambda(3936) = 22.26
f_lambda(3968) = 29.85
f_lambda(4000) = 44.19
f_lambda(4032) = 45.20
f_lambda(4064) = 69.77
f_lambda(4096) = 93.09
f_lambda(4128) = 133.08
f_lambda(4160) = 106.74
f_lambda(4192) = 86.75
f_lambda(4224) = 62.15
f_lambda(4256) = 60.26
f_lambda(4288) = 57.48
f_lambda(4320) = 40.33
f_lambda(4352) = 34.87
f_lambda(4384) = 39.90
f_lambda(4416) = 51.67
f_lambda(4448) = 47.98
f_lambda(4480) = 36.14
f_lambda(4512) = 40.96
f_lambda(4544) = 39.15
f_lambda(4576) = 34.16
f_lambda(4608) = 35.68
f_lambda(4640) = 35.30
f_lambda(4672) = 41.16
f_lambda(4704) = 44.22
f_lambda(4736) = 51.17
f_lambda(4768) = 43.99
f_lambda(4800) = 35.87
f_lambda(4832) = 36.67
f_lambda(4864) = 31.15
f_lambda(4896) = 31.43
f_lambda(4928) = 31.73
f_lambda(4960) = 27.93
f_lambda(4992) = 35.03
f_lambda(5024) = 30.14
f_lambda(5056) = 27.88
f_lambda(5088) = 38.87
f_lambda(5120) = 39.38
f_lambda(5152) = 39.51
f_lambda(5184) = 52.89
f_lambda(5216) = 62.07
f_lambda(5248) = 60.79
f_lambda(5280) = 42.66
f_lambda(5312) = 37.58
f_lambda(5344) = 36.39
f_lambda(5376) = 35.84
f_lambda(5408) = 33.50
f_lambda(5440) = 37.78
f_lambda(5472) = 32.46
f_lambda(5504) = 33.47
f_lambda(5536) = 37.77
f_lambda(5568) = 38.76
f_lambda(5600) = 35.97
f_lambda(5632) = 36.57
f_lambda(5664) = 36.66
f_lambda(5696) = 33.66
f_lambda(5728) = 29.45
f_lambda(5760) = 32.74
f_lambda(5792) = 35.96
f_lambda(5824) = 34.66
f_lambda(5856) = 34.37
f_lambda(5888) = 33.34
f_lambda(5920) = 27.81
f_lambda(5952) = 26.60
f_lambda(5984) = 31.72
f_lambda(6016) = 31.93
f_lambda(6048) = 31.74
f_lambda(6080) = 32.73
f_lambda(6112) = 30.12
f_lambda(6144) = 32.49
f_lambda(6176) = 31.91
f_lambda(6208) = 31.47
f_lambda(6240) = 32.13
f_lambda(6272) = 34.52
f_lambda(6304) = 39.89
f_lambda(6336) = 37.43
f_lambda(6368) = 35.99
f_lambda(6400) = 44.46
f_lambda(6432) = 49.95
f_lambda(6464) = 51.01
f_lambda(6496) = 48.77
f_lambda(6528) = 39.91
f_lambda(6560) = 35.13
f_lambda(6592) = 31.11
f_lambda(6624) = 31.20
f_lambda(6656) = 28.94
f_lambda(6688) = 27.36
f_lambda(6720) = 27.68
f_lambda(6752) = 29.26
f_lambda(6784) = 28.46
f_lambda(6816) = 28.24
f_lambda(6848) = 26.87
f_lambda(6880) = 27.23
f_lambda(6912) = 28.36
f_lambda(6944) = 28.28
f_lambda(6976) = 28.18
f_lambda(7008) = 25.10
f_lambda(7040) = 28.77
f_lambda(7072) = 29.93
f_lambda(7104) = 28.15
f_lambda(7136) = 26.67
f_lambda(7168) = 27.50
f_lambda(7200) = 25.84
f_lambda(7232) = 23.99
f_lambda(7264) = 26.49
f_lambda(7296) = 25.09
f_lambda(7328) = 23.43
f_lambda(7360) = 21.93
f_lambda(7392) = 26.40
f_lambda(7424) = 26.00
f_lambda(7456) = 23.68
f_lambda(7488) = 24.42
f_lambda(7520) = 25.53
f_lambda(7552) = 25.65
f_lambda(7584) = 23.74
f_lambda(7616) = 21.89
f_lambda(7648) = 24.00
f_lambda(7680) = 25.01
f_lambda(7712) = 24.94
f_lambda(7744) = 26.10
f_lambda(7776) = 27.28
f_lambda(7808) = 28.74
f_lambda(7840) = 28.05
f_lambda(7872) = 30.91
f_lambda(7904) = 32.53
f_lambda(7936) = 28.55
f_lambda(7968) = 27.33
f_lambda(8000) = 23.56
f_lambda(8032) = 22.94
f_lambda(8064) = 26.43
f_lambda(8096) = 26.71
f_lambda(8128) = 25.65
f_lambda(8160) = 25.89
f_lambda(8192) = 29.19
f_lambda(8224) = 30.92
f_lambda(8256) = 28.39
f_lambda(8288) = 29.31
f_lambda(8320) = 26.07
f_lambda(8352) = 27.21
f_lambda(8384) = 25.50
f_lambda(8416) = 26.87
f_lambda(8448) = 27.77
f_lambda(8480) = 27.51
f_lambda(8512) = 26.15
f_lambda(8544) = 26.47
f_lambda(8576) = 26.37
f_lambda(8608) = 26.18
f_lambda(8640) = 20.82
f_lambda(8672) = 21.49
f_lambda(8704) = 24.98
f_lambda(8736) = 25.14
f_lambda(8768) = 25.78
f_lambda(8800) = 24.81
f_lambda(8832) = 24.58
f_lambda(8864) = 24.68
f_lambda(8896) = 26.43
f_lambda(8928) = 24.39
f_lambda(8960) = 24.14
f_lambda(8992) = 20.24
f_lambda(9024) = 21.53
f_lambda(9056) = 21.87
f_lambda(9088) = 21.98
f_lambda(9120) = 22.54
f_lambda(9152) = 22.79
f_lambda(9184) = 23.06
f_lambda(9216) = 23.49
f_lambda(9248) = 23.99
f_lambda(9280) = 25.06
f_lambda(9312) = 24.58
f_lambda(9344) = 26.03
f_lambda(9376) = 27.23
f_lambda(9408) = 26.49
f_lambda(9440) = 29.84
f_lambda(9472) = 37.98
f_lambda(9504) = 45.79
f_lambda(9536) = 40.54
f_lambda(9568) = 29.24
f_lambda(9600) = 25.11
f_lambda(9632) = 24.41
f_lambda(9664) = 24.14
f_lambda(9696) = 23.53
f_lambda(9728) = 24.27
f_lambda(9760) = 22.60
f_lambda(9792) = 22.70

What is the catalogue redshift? 2.384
